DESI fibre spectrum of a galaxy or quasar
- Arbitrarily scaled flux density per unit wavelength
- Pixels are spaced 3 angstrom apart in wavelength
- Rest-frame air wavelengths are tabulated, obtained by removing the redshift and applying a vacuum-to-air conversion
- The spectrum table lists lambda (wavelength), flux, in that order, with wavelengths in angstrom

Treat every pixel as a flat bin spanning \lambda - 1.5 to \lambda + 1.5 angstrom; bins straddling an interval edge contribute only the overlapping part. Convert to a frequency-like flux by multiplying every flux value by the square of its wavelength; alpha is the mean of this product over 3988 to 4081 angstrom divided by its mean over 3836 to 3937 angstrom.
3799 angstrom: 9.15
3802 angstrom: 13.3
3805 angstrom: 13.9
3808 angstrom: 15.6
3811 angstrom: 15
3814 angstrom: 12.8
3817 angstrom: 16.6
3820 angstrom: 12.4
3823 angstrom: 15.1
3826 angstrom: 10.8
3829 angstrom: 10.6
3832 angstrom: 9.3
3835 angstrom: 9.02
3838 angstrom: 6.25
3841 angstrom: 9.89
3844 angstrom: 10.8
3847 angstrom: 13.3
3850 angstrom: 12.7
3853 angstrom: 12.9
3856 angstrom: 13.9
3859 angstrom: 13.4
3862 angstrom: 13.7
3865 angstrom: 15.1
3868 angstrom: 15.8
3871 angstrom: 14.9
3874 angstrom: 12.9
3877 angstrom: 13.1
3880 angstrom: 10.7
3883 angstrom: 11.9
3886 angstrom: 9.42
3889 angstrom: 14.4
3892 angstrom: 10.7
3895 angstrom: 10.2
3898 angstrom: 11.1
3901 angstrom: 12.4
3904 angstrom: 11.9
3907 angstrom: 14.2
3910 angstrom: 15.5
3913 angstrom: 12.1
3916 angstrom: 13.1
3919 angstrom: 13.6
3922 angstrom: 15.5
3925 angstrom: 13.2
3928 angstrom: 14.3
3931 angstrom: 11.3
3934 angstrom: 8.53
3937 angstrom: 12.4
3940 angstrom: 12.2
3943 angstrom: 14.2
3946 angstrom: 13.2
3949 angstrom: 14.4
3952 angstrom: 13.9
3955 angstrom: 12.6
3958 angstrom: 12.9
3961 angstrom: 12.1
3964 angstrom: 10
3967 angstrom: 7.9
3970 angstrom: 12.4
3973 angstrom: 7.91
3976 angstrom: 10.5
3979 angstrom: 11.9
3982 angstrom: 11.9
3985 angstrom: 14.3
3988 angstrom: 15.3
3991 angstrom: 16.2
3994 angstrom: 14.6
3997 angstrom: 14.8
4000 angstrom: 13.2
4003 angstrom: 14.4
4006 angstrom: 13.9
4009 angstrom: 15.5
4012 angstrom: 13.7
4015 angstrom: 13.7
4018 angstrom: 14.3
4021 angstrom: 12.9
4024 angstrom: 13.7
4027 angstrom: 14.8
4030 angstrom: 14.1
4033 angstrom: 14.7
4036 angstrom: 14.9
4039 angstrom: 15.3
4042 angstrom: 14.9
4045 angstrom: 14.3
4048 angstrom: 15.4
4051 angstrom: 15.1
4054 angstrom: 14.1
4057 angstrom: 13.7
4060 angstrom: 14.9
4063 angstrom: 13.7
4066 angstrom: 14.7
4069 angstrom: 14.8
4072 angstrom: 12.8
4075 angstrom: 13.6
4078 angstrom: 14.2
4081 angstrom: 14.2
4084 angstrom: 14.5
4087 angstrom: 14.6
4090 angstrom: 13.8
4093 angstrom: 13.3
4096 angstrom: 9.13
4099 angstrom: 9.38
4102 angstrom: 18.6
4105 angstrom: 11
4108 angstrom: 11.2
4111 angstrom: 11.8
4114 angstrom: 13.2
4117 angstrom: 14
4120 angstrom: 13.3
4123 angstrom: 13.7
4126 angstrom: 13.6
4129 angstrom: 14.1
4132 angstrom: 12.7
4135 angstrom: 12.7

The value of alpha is 1.2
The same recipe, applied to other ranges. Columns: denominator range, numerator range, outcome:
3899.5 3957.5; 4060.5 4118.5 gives 1.10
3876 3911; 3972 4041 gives 1.21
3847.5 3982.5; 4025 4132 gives 1.20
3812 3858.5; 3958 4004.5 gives 1.14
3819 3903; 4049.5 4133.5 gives 1.26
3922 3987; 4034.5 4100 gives 1.22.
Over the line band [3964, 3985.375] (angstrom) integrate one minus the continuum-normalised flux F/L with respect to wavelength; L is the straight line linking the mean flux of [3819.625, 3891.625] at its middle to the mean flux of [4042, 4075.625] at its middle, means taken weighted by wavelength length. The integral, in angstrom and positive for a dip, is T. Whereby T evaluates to 4.30 angstrom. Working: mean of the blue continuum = 12.2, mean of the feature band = 10.7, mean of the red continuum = 14.3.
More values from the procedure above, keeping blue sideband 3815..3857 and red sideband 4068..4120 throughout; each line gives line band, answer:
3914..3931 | -2.07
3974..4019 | -4.29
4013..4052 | -4.98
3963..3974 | 2.51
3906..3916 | -1.40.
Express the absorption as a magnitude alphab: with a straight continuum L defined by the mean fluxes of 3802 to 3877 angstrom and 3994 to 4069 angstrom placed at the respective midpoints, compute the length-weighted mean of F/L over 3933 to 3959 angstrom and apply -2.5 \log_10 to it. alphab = 0.07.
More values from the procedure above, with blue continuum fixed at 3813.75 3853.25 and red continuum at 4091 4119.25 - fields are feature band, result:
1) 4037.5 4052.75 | -0.219 mag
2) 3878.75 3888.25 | 0.070 mag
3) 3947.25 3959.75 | -0.127 mag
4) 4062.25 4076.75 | -0.133 mag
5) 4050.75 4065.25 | -0.161 mag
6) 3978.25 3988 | -0.097 mag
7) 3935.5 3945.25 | -0.093 mag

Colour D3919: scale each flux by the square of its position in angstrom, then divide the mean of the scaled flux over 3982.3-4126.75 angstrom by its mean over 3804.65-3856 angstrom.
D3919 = 1.28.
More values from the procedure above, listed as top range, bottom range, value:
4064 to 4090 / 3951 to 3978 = 1.35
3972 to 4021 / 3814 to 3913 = 1.17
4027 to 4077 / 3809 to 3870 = 1.29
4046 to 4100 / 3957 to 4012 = 1.12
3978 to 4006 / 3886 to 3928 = 1.15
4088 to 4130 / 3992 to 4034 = 0.95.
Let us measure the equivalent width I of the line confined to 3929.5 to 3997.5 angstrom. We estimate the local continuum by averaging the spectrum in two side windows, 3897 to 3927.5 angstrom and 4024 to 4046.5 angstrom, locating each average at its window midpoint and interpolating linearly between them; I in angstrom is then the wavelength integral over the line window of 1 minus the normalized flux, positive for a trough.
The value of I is 7.4 angstrom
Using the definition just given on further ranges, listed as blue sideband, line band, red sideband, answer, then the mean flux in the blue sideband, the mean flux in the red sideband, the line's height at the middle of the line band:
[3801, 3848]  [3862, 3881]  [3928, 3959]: -2.3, 12.1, 12.6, 12.3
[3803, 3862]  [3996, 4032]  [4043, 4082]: -0.5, 12.4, 14.3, 13.9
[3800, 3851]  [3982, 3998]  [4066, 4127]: -2.4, 12.2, 13.3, 12.8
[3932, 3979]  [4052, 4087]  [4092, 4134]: -4.7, 11.7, 12.8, 12.5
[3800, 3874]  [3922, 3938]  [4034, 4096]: 1.3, 12.8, 14.2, 13.4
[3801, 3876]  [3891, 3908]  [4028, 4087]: 2.0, 12.8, 14.4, 13.3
